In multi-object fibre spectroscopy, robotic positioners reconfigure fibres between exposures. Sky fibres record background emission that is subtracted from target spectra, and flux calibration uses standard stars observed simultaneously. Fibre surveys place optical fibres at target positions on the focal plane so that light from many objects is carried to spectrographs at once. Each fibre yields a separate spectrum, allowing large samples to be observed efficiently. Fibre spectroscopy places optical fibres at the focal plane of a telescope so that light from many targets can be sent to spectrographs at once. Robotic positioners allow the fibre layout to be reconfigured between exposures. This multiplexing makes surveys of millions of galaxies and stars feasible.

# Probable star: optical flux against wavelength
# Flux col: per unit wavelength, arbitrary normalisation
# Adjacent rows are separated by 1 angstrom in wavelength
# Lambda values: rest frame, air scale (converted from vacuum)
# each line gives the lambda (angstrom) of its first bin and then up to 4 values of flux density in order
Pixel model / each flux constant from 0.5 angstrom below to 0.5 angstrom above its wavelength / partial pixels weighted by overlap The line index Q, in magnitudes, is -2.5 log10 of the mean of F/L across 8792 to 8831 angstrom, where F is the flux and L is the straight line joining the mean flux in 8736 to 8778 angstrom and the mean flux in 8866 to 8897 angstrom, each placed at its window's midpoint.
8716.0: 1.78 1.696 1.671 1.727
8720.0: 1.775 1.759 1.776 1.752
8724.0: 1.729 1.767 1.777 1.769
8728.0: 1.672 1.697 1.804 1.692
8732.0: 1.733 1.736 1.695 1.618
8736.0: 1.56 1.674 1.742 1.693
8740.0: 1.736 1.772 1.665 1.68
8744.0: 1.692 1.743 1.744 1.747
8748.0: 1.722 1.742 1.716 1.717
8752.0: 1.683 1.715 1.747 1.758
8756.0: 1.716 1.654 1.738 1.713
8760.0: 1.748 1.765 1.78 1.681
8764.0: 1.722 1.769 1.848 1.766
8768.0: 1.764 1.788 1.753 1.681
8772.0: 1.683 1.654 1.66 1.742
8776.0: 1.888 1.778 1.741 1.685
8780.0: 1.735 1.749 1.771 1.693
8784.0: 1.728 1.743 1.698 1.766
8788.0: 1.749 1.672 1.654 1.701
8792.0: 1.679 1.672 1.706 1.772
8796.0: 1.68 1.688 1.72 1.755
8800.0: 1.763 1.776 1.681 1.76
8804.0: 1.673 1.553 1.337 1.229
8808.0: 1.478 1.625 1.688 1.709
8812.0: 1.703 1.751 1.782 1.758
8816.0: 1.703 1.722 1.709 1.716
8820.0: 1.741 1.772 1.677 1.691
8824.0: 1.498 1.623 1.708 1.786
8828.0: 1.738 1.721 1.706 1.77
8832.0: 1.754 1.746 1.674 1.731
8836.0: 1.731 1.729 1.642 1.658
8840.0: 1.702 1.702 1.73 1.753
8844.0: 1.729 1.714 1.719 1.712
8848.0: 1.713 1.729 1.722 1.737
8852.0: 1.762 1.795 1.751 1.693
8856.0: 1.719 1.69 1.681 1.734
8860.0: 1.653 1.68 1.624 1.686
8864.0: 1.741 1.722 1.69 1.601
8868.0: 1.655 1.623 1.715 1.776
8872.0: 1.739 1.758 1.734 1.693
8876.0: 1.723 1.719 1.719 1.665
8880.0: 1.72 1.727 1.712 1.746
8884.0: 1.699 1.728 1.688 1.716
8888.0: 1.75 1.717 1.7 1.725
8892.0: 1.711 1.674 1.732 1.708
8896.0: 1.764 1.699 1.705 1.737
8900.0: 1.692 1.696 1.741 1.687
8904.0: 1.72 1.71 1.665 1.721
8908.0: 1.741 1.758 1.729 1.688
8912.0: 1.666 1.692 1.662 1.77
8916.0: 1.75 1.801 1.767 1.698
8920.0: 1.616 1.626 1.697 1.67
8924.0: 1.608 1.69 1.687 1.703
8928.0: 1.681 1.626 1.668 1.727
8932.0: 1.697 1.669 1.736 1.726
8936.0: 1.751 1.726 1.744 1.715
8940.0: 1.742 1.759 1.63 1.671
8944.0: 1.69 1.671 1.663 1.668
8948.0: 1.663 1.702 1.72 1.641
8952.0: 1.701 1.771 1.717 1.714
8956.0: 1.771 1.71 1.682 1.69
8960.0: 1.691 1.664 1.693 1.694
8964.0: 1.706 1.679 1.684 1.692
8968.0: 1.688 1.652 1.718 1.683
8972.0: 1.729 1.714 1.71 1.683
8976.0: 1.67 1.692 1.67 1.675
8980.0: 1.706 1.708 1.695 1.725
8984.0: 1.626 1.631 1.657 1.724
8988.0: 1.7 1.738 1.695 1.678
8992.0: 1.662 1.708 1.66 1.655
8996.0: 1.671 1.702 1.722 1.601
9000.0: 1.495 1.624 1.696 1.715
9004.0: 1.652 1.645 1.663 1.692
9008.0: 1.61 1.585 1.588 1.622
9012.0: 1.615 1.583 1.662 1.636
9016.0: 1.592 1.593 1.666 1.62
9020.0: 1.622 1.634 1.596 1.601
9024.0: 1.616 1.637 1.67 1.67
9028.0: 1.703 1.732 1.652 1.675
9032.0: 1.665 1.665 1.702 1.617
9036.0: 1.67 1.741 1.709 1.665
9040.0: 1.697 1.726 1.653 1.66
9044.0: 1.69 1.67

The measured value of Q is 0.03 mag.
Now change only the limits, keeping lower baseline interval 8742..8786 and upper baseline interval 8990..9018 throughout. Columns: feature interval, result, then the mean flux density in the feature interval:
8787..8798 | 0.01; 1.7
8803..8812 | 0.10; 1.56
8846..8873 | -0.01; 1.71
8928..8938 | -0.02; 1.7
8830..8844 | -0.01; 1.72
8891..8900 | -0.02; 1.72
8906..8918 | -0.03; 1.72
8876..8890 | -0.02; 1.72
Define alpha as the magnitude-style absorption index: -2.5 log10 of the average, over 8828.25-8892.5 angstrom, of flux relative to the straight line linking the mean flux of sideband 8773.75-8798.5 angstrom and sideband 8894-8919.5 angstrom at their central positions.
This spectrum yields 0.01 mag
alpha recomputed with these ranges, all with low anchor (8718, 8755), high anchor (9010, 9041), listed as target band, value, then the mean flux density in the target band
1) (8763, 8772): -0.024 mag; 1.75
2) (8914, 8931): -0.010 mag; 1.69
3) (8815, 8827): 0.004 mag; 1.69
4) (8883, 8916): -0.020 mag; 1.71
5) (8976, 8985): -0.014 mag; 1.68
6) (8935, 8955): -0.021 mag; 1.7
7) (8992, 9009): 0.001 mag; 1.65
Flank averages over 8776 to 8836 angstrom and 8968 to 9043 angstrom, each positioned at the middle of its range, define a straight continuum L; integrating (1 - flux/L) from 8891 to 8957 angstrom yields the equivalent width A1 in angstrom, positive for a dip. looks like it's -1.04 angstrom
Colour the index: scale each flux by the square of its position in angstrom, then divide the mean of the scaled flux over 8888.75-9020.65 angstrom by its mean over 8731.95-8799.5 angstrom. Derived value 1.02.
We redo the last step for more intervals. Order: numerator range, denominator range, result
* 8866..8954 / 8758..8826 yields 1.03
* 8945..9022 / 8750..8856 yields 1.02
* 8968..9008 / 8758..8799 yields 1.02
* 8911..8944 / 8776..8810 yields 1.04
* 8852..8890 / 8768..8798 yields 1.01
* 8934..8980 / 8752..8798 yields 1.02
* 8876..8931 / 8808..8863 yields 1.01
